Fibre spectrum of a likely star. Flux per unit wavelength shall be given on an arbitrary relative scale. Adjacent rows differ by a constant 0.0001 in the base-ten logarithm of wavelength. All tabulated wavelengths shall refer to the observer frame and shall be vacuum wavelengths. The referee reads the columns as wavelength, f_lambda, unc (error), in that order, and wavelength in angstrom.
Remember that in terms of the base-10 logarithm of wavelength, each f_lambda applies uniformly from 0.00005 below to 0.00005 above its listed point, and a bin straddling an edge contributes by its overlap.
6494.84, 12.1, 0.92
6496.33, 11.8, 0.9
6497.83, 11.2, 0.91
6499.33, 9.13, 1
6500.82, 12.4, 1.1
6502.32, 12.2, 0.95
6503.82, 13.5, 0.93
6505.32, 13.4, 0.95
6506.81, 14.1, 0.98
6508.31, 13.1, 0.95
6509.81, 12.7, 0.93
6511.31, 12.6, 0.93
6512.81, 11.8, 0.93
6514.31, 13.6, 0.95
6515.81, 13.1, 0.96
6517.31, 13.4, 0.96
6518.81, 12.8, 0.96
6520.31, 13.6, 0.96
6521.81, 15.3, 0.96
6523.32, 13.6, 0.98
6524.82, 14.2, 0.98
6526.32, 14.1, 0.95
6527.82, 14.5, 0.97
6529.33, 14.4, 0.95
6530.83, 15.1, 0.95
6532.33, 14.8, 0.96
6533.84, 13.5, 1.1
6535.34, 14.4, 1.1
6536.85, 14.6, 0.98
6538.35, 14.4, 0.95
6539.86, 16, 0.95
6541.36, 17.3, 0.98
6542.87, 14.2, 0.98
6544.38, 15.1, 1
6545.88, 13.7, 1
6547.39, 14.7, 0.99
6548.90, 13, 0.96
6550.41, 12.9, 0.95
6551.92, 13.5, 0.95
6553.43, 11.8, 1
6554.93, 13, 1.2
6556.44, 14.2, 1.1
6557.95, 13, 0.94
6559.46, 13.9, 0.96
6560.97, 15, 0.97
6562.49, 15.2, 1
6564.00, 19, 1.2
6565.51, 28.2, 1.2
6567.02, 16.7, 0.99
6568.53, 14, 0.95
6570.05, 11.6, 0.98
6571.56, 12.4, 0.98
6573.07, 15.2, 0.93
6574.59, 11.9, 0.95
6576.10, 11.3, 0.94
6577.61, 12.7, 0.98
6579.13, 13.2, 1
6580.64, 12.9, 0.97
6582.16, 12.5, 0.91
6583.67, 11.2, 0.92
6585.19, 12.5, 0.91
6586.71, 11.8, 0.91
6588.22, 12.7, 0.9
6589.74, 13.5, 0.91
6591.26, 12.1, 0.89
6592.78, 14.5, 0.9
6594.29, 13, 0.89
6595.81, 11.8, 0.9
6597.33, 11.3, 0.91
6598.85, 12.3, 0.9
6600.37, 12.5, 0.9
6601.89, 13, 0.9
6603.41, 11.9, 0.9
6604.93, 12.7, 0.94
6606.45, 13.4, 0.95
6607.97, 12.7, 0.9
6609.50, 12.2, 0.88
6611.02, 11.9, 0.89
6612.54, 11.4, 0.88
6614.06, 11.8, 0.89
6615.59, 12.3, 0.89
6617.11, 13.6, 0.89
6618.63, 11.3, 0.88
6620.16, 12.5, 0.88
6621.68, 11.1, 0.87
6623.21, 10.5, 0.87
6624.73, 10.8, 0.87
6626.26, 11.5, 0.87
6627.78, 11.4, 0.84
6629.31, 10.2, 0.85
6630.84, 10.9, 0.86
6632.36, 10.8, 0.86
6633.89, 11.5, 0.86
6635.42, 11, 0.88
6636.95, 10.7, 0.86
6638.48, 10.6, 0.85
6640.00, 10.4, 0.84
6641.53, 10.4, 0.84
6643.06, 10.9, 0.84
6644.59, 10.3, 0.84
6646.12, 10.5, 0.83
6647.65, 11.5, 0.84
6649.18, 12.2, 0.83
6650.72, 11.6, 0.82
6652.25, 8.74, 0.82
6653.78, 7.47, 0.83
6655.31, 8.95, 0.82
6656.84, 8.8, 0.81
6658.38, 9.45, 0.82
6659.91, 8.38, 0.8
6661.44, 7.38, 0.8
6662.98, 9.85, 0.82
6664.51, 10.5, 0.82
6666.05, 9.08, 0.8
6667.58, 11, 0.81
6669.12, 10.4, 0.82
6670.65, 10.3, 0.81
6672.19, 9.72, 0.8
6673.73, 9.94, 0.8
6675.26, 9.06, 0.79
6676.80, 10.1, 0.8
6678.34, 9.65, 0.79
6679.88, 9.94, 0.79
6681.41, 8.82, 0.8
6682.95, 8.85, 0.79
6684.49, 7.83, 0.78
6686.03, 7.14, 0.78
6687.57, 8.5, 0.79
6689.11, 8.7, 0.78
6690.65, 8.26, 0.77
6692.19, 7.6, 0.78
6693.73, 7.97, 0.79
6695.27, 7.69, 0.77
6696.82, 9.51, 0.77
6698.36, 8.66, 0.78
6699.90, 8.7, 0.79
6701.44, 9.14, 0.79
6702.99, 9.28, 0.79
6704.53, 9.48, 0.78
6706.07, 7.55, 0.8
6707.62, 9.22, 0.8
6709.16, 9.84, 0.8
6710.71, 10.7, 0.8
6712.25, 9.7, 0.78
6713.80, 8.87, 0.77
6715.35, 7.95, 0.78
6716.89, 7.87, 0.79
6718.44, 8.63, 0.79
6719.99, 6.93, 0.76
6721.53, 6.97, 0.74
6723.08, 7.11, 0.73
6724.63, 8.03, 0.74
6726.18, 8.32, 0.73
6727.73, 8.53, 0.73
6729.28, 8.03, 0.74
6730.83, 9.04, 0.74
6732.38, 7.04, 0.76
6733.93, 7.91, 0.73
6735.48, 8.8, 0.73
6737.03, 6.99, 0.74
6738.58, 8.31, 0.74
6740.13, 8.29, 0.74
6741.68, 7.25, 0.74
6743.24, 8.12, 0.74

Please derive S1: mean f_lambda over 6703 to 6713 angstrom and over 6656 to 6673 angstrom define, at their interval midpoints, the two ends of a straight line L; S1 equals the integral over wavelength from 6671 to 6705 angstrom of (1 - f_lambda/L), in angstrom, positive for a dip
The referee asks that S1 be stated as 2.2 angstrom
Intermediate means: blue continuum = 9.53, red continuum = 9.41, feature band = 8.85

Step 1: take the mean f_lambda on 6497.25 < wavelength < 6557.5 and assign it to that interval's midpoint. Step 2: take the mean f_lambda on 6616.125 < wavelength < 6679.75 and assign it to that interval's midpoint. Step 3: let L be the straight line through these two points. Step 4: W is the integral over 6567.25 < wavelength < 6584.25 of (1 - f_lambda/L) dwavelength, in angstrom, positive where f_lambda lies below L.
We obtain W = -0.6 angstrom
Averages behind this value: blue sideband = 13.6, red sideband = 10.4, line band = 12.8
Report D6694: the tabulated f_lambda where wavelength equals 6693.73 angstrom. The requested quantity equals 7.97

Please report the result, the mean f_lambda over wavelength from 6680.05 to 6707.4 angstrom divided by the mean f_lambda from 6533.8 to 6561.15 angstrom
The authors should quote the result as 0.60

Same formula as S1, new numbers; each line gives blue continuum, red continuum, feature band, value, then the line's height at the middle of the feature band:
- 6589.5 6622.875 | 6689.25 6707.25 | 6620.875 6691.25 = 2.6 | 10.3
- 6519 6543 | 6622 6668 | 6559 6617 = -4.3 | 12.4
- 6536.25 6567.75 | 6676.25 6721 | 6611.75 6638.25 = 1.4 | 12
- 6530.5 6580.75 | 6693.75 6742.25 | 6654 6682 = 2.1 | 10.3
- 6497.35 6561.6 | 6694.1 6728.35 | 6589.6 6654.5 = -2.6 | 11.1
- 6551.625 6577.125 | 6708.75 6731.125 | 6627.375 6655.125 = 2.4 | 11.6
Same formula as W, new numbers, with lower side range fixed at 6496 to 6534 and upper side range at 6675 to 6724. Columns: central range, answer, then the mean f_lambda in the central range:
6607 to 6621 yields -1.9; 12.2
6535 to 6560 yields -3.3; 14.1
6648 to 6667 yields 0.5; 9.43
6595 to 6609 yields -1.7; 12.4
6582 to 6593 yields -1.1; 12.5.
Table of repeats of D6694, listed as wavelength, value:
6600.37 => 12.5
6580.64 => 12.9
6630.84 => 10.9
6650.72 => 11.6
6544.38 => 15.1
